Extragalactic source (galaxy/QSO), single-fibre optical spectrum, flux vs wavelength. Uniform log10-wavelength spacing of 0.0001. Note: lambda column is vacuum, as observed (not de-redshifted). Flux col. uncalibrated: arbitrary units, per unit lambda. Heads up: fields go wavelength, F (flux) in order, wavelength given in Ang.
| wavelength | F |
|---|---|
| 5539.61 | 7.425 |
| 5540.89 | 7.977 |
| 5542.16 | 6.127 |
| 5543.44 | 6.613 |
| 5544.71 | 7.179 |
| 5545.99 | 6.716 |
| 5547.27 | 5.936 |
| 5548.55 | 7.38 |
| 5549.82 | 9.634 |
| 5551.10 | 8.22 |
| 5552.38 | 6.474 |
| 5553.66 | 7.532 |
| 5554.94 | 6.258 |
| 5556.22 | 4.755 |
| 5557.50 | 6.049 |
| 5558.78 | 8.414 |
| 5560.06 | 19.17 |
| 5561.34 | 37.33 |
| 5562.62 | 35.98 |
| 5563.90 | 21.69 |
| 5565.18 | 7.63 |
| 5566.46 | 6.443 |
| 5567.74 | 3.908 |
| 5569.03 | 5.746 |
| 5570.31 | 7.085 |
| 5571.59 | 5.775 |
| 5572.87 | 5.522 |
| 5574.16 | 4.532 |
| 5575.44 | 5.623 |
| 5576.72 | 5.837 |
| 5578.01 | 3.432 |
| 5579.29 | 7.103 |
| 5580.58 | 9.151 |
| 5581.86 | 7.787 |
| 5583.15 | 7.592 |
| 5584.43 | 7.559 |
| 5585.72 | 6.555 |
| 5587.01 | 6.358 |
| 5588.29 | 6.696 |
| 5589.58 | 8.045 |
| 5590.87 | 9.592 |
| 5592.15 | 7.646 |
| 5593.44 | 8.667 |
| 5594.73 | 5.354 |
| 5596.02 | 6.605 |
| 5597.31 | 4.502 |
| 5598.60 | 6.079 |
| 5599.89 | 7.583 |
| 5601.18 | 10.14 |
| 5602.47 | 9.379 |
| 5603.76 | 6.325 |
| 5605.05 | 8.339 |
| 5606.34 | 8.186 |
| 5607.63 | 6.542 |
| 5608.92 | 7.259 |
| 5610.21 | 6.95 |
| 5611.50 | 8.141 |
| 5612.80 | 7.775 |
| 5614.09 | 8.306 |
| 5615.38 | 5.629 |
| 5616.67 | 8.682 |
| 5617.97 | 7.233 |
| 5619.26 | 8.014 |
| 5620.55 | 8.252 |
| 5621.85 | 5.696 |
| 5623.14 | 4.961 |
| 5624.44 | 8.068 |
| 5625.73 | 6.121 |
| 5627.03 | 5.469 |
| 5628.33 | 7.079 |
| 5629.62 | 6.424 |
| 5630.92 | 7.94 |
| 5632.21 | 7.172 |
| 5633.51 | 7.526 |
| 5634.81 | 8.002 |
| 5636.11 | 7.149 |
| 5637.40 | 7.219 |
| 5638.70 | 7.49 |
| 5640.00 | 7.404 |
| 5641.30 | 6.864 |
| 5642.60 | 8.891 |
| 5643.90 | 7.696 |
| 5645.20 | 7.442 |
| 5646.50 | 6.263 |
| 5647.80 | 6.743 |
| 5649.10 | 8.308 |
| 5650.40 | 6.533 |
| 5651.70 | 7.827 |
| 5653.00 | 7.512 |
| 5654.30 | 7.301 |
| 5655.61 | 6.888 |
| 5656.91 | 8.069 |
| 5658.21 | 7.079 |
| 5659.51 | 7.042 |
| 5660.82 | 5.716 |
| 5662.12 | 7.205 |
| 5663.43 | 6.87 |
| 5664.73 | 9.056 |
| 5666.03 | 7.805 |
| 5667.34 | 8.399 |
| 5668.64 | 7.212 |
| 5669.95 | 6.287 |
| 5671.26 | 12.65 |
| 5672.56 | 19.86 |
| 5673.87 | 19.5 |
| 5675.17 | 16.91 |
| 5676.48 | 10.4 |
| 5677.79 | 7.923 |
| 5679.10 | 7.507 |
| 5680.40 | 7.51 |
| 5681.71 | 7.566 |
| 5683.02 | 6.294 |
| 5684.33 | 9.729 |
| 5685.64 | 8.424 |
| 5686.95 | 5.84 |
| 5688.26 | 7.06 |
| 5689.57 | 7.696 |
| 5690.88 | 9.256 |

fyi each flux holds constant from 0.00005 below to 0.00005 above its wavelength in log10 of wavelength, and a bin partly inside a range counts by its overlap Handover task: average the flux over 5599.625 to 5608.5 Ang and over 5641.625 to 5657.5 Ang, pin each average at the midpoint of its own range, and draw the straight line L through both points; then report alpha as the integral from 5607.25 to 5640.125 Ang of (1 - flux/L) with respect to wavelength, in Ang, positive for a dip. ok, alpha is 2.6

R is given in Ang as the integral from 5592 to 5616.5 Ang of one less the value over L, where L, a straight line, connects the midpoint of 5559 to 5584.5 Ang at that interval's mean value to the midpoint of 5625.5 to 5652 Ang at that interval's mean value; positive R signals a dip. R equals 4.53 Ang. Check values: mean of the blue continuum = 10.8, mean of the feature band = 7.36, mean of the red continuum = 7.23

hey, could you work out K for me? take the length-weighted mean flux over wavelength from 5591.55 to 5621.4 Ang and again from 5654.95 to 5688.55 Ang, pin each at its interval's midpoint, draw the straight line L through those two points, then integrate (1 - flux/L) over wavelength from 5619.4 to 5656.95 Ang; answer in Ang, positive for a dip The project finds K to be 4.8 Ang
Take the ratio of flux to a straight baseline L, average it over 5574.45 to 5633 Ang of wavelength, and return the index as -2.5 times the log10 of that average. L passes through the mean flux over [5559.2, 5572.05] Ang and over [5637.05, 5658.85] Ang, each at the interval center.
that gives 0.498 mag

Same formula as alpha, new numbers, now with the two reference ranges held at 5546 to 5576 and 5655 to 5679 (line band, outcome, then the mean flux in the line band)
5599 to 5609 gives 2.0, 7.96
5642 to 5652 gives 2.4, 7.44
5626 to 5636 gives 2.8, 7.05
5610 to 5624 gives 3.8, 7.26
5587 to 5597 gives 2.7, 7.34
